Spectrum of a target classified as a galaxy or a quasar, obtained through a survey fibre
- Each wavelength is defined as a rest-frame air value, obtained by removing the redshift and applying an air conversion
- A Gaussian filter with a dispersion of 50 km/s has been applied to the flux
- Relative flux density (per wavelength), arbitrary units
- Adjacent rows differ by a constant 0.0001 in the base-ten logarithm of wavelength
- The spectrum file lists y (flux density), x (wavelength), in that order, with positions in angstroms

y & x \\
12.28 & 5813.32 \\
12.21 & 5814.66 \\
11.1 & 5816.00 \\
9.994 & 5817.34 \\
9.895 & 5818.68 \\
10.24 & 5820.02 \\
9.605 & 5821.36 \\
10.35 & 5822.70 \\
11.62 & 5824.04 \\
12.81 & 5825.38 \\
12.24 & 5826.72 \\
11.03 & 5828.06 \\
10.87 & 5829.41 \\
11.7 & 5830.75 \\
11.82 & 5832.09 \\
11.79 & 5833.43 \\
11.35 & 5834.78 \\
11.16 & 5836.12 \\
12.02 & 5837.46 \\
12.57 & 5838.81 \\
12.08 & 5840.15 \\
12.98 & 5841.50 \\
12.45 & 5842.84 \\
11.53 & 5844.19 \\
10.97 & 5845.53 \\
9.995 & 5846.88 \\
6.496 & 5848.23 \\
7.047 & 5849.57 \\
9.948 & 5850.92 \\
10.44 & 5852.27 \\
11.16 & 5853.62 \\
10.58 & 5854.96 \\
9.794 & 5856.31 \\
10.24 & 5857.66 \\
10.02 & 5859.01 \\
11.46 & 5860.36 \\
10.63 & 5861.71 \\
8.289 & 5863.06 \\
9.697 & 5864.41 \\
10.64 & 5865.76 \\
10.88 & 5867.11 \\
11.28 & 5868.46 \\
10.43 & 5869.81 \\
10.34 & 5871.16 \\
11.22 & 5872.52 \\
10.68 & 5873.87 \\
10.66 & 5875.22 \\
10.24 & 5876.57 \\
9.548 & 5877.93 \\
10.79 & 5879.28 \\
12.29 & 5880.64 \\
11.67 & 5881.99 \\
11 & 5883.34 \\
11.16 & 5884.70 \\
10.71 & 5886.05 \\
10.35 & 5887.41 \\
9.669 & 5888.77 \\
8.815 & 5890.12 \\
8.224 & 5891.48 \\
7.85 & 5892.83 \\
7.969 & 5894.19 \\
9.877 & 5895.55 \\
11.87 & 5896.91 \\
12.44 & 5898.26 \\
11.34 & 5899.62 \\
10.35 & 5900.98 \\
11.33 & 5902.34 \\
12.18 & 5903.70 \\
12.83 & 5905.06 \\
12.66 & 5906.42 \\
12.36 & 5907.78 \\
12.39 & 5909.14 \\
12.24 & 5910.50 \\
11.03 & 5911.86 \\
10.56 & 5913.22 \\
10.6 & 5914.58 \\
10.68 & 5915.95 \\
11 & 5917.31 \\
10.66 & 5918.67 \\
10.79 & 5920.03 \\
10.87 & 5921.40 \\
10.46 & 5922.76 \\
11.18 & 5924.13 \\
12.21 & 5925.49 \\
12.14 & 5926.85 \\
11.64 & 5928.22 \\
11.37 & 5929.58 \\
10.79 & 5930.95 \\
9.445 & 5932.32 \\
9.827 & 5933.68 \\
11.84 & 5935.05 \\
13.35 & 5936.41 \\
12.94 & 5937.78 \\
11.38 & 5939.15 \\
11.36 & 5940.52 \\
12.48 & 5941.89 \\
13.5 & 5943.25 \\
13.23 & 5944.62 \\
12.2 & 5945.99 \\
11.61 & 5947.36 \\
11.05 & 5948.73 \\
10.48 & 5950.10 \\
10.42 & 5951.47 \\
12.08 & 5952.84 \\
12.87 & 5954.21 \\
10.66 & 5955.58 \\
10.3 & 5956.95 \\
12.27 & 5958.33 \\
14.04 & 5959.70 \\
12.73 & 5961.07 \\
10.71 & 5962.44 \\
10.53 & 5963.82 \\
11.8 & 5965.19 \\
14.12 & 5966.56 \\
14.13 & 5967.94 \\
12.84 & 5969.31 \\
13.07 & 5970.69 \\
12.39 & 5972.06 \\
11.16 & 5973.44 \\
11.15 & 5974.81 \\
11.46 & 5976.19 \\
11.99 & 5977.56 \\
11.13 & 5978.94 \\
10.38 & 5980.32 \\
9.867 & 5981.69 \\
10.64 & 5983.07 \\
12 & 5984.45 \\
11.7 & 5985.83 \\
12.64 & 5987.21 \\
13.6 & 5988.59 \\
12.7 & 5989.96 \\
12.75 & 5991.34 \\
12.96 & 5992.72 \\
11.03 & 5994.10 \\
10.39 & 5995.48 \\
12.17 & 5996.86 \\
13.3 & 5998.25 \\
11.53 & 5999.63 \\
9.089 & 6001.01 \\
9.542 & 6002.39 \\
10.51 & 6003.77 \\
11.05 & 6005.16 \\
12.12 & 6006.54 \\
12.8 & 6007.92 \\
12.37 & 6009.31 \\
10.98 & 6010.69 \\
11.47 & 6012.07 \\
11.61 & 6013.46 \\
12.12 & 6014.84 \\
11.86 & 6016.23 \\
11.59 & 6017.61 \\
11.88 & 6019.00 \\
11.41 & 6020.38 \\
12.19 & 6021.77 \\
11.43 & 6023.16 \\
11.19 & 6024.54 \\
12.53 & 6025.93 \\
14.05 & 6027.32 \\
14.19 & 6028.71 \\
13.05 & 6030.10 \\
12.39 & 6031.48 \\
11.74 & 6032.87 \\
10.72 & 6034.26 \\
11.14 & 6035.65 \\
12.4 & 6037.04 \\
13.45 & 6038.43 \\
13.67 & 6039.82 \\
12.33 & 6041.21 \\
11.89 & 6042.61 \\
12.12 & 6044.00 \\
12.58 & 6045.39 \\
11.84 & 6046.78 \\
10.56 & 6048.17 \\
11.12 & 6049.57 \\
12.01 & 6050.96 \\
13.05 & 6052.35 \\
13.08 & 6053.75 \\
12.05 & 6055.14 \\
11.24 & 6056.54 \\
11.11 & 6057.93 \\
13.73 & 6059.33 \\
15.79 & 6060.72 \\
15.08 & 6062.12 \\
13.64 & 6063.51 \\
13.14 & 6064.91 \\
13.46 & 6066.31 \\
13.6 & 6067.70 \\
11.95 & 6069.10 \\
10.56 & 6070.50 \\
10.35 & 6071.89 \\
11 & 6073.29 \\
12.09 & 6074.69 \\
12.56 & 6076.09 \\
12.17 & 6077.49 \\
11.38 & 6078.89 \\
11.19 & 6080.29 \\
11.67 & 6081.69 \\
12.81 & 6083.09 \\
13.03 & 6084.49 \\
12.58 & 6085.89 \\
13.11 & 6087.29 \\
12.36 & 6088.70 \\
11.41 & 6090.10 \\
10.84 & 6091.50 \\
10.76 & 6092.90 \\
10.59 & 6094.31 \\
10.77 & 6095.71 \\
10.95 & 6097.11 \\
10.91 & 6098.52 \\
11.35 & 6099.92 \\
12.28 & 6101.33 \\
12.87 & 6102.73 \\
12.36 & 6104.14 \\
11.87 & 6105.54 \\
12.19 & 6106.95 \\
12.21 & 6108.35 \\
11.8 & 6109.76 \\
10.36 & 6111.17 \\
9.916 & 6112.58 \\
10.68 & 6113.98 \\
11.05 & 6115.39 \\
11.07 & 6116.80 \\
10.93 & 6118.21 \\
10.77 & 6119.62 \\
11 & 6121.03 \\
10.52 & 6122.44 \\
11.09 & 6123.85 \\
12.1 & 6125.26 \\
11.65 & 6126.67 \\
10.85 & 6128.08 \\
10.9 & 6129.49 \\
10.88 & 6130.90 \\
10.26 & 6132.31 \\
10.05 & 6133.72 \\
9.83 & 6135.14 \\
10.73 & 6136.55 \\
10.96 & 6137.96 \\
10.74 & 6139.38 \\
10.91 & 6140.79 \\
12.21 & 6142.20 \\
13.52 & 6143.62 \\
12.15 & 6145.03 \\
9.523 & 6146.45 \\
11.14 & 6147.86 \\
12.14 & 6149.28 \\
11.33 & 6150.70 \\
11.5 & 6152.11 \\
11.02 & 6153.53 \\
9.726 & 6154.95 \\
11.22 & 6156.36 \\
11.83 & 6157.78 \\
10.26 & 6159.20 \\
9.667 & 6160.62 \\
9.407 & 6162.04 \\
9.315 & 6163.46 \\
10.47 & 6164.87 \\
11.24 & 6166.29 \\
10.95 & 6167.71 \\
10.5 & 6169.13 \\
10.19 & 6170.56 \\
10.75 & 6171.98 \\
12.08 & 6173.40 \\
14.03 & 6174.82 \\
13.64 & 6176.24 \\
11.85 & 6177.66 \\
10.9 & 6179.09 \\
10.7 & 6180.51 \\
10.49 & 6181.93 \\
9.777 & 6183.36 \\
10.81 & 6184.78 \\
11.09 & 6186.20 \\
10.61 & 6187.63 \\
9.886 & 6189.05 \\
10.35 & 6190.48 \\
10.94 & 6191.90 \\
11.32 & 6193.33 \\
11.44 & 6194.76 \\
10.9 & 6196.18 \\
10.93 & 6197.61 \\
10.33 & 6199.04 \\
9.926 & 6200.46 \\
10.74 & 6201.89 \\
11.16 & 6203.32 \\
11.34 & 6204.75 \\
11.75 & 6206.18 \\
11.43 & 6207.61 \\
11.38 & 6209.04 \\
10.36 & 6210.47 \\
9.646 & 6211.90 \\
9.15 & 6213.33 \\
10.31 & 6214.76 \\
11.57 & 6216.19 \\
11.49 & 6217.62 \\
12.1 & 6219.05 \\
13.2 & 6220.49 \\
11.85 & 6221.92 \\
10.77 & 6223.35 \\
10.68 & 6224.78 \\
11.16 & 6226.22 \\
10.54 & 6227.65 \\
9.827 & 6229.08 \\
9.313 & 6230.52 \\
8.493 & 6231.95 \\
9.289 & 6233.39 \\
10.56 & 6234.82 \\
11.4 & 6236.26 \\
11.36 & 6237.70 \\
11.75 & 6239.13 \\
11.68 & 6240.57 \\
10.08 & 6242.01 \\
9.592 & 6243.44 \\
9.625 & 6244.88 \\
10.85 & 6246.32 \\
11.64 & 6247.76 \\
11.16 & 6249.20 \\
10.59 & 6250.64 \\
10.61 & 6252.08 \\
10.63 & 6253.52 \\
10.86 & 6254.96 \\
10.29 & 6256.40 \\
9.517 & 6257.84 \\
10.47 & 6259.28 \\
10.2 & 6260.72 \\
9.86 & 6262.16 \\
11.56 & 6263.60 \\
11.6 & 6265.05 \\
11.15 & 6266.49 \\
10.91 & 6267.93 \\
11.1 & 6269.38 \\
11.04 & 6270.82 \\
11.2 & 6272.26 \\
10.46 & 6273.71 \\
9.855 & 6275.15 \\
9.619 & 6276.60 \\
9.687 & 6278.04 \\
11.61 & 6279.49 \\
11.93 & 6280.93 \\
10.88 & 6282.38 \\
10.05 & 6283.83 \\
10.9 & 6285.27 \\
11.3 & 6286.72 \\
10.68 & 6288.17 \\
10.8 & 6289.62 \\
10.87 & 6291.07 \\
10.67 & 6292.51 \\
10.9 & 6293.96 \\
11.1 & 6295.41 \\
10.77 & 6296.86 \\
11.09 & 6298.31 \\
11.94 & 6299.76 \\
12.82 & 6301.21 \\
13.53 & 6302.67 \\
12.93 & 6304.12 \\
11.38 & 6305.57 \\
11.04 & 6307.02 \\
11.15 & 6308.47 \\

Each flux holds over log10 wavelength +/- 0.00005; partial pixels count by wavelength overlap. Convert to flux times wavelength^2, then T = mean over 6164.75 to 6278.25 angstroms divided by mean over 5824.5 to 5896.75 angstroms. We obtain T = 1.15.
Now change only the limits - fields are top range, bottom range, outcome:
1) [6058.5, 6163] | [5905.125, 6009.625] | 1.04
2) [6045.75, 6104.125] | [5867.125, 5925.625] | 1.18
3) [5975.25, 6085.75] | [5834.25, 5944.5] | 1.16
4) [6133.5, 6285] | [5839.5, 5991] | 1.07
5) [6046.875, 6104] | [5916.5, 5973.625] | 1.07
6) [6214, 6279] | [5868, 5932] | 1.10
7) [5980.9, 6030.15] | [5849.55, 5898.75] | 1.20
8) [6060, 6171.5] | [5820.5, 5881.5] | 1.16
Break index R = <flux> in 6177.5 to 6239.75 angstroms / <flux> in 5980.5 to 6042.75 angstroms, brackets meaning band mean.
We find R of 0.91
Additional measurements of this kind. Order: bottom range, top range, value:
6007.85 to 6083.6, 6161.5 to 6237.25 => 0.89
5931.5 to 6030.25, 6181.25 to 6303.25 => 0.91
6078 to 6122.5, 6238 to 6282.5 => 0.93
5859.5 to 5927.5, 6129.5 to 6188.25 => 1.02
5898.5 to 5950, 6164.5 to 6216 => 0.95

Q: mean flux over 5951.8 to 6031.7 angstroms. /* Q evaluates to 11.9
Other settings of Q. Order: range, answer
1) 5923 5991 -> 11.8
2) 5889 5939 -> 11.1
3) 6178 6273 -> 10.7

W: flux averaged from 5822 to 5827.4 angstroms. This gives 11.8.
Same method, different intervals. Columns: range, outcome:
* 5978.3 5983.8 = 10.5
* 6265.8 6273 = 11.1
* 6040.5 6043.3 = 12.1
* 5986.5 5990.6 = 13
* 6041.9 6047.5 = 12.1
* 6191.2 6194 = 11.1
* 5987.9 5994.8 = 12.6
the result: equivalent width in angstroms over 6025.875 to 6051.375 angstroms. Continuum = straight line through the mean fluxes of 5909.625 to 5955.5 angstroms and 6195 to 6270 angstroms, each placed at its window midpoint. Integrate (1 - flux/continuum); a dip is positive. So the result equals -2.5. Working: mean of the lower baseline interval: 11.5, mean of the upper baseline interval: 10.7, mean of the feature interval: 12.3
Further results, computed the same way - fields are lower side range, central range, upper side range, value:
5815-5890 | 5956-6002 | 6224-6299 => -4.96 angstroms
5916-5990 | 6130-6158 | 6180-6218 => -0.31 angstroms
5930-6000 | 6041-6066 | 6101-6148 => -2.38 angstroms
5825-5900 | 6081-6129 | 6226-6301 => -3.67 angstroms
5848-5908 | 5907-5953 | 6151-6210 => -4.11 angstroms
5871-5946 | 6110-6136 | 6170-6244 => 0.41 angstroms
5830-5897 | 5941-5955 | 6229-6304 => -1.86 angstroms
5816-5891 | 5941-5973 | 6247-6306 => -4.05 angstroms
